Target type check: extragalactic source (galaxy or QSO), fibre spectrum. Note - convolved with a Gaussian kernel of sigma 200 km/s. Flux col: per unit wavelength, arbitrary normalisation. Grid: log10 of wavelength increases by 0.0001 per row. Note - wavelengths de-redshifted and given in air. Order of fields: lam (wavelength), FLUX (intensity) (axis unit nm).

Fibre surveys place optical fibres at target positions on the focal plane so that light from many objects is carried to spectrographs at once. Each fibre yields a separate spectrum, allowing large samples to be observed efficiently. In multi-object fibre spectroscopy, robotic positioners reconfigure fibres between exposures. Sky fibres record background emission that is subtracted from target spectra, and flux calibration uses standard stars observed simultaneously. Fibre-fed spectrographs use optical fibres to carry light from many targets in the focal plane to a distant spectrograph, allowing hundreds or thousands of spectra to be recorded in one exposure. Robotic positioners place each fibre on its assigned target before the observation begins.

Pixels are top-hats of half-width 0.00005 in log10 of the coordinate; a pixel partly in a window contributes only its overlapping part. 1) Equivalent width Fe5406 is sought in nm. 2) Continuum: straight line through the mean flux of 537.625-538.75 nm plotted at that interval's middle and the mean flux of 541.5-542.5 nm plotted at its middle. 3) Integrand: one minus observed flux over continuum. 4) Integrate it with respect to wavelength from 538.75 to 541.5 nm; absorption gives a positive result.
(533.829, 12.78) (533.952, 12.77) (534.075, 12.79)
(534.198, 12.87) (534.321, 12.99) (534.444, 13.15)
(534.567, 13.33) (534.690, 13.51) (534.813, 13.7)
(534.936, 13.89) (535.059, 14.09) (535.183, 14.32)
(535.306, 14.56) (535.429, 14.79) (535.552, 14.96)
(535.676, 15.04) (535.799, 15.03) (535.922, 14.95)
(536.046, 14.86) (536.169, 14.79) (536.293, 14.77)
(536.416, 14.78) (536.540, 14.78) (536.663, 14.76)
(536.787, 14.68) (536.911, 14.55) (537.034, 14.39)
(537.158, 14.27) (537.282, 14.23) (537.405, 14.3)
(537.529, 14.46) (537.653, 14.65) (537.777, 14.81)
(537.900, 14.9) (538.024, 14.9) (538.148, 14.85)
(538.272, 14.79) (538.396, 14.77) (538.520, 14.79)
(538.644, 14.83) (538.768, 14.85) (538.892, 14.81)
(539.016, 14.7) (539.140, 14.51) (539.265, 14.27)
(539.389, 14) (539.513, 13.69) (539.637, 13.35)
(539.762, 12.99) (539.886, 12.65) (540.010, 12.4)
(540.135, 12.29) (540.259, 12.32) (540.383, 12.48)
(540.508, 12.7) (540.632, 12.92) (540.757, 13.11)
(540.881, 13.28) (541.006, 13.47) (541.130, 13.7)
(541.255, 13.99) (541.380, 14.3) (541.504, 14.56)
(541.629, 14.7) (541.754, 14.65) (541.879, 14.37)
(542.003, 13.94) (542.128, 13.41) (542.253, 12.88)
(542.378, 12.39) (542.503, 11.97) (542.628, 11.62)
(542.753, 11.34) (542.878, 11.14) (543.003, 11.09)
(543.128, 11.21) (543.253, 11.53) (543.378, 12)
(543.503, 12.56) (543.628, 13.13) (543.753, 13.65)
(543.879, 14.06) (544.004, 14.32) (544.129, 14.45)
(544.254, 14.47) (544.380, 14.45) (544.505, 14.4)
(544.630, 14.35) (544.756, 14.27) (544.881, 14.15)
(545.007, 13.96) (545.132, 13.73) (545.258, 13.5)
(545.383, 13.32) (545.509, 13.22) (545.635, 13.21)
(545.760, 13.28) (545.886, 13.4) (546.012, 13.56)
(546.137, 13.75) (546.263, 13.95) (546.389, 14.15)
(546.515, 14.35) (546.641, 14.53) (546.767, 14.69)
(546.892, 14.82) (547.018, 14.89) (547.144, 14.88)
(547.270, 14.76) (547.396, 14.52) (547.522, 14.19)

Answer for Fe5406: 0.15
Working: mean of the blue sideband 14.8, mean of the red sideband 13.7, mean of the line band 13.5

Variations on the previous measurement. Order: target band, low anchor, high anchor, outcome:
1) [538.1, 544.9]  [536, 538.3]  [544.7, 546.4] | 0.318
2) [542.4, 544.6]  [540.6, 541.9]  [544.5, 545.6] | 0.168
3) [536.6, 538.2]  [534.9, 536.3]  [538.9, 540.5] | -0.058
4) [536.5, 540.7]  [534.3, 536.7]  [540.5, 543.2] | -0.105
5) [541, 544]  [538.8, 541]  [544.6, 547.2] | 0.136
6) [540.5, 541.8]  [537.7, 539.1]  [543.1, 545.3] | 0.041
